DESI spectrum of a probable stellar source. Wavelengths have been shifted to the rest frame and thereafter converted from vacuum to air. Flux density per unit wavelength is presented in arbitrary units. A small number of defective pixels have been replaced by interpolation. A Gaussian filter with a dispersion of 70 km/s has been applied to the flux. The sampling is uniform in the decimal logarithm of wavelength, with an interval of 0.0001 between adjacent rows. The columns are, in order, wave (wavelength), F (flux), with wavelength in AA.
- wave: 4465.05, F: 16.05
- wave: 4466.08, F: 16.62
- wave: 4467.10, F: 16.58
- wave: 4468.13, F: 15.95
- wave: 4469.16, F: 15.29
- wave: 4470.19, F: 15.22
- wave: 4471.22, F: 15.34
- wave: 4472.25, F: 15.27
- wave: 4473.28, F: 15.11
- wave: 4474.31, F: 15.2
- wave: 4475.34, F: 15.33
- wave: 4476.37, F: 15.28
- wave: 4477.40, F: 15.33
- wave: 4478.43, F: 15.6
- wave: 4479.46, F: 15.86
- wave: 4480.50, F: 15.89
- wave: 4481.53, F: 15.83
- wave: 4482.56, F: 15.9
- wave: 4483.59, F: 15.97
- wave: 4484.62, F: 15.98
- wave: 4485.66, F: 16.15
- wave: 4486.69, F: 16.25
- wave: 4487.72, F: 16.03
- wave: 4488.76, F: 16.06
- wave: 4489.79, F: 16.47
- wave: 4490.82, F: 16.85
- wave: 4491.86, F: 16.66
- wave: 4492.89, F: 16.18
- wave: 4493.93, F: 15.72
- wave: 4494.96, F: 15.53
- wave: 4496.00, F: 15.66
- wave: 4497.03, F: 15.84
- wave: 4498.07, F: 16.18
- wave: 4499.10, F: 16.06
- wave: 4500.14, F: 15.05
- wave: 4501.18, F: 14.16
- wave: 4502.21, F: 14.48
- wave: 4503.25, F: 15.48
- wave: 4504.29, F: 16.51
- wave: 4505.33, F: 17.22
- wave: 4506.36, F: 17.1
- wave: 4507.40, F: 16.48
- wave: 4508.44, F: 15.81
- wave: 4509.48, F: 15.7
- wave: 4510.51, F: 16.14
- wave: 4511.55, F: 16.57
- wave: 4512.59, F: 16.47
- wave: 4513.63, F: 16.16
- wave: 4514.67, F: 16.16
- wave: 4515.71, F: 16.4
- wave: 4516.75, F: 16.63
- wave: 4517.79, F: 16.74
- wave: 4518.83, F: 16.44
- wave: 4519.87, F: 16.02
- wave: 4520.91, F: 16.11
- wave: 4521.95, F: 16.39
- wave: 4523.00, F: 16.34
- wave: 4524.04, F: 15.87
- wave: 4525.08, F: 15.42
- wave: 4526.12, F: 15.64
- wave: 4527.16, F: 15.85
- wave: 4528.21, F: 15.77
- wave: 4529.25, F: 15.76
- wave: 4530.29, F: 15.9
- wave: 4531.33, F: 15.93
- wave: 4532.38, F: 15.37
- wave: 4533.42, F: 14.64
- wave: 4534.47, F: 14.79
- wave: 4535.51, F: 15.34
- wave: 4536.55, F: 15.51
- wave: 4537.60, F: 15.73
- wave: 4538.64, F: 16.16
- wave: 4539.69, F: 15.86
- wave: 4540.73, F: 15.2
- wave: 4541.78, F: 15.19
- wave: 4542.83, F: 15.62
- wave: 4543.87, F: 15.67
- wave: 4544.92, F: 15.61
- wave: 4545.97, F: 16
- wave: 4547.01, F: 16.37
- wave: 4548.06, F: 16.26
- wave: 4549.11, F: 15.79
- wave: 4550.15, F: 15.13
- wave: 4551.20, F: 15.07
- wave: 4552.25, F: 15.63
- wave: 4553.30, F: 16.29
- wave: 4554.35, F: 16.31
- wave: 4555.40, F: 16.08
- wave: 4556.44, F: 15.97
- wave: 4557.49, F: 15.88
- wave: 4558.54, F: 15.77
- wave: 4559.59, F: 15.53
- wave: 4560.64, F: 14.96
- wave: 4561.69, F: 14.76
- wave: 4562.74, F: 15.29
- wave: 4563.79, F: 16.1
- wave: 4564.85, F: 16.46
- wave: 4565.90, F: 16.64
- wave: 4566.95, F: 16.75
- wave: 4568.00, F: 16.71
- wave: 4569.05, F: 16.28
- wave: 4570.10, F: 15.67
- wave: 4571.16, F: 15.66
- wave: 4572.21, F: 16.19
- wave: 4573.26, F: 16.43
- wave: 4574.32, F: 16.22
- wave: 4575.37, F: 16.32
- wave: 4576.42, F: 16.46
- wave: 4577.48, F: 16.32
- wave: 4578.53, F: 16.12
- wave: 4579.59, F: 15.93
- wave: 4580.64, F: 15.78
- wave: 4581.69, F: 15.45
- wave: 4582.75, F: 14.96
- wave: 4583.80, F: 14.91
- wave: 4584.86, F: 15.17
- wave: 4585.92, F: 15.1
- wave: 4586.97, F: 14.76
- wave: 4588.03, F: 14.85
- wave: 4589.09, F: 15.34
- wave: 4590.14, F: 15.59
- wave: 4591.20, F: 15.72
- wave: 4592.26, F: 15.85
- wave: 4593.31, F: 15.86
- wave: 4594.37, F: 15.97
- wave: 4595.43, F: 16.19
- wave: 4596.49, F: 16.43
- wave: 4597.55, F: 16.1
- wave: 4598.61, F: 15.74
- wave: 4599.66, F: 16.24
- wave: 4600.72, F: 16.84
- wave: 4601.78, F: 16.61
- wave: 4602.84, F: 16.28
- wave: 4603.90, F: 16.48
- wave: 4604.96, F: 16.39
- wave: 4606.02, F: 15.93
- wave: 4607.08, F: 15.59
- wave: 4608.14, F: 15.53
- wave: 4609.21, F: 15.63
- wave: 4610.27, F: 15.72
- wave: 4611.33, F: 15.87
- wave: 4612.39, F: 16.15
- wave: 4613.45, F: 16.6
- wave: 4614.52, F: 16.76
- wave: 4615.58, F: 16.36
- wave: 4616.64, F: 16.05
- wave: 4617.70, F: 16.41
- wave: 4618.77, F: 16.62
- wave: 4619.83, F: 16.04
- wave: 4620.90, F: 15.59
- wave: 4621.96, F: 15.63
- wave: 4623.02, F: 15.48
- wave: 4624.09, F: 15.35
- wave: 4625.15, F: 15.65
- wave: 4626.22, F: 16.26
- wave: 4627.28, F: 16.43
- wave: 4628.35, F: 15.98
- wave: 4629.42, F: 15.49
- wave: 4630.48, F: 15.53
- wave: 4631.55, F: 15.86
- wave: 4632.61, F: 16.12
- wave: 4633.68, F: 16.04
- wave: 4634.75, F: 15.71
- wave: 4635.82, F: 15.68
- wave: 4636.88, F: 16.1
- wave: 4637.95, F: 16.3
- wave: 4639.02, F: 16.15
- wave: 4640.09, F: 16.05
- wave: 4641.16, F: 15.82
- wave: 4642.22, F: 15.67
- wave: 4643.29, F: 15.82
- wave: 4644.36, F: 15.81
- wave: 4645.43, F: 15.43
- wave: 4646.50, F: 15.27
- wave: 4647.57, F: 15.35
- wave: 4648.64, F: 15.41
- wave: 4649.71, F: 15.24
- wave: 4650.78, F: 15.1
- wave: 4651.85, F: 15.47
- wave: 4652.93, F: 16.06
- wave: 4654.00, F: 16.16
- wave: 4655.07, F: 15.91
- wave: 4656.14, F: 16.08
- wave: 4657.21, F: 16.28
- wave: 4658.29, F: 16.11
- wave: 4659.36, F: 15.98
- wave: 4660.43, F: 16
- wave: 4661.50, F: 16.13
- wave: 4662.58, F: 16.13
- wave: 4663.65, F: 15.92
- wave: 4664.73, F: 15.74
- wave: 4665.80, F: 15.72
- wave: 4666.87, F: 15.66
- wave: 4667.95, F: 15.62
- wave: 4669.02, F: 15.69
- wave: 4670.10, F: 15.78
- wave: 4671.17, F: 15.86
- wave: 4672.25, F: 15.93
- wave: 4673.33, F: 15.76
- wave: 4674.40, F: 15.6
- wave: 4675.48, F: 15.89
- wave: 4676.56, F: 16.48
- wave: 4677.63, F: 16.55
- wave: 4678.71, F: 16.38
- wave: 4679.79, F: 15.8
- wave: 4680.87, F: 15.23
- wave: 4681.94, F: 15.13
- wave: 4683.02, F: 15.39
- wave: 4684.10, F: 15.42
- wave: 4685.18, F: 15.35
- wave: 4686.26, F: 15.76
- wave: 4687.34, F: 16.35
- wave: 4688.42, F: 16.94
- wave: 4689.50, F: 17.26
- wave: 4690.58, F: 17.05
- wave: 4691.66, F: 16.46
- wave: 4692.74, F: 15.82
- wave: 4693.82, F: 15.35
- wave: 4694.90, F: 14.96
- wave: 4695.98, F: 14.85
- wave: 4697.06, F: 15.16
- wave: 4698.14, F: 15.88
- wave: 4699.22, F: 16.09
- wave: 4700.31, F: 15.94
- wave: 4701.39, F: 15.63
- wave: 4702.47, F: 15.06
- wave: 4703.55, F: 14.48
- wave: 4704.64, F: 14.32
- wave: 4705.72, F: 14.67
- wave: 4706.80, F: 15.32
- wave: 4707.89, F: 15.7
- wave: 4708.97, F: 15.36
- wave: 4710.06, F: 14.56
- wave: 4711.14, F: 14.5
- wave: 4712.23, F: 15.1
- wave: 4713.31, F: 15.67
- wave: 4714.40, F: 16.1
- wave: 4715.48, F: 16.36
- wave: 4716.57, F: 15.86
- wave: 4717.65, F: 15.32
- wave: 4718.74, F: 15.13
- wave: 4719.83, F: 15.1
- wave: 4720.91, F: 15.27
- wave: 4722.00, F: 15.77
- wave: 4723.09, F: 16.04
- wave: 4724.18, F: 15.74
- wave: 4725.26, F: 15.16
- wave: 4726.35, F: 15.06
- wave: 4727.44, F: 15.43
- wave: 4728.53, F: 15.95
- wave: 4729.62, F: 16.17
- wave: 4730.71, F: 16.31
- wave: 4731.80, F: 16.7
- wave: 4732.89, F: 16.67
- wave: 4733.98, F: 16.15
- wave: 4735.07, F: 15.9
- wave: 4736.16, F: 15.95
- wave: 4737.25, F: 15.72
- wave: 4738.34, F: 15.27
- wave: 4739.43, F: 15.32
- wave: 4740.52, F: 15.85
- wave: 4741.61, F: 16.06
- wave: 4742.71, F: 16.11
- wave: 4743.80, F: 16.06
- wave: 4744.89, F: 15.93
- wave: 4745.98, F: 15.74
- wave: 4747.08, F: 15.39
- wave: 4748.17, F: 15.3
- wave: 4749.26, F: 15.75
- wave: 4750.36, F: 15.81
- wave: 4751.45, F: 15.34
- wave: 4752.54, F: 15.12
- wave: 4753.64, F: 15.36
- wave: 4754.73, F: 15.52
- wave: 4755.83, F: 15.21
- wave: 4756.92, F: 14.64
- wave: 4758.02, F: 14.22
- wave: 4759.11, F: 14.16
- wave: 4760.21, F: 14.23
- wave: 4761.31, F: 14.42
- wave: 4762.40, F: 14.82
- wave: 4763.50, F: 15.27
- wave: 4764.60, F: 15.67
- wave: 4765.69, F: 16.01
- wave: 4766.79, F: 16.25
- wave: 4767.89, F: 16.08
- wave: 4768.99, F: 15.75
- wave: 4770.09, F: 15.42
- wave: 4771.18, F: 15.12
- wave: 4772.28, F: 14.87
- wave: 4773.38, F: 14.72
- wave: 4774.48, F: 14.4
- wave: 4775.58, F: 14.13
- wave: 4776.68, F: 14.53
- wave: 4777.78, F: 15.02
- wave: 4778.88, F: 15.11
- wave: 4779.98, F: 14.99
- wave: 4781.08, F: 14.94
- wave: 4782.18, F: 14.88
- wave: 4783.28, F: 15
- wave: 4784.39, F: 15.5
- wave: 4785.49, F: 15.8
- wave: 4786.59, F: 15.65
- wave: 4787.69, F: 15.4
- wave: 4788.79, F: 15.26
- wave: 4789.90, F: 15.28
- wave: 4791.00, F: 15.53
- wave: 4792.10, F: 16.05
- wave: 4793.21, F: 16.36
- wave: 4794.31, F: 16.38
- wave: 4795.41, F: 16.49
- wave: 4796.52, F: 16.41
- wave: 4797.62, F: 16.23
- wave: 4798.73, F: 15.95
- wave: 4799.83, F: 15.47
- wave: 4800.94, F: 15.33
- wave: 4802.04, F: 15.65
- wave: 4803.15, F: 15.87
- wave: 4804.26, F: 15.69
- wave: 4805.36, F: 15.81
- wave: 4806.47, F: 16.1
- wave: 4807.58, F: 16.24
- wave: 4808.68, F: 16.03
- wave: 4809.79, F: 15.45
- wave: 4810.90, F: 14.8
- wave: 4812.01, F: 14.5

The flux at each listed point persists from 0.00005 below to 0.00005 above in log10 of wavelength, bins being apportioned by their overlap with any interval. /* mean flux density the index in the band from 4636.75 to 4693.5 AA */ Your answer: 15.9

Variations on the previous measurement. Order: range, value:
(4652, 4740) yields 15.7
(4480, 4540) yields 16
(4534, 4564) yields 15.7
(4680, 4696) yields 15.9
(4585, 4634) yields 15.9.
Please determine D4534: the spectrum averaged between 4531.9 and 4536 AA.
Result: 15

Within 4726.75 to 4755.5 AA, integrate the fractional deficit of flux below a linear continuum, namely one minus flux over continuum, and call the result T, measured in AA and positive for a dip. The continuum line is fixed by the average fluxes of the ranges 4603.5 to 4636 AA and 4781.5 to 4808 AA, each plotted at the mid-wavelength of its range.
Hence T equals 0.0 AA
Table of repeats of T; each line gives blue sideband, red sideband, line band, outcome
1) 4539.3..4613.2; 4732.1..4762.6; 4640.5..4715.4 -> -0.4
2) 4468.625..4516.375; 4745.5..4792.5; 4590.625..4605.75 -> -0.6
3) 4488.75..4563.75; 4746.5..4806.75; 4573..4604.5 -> -0.3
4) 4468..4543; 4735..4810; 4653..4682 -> -0.6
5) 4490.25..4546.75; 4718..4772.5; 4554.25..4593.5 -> 0.0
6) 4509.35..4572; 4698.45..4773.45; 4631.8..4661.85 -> -0.3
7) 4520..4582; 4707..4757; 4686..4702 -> -0.3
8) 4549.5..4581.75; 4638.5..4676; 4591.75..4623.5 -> -0.4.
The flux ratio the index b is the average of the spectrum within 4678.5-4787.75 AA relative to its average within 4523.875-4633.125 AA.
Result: 0.98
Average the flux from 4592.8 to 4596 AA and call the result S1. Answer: 16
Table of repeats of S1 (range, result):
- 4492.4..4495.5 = 15.8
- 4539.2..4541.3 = 15.5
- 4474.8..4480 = 15.5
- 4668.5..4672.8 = 15.8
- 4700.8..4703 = 15.4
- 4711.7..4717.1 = 15.8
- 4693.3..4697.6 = 15.1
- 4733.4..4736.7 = 16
